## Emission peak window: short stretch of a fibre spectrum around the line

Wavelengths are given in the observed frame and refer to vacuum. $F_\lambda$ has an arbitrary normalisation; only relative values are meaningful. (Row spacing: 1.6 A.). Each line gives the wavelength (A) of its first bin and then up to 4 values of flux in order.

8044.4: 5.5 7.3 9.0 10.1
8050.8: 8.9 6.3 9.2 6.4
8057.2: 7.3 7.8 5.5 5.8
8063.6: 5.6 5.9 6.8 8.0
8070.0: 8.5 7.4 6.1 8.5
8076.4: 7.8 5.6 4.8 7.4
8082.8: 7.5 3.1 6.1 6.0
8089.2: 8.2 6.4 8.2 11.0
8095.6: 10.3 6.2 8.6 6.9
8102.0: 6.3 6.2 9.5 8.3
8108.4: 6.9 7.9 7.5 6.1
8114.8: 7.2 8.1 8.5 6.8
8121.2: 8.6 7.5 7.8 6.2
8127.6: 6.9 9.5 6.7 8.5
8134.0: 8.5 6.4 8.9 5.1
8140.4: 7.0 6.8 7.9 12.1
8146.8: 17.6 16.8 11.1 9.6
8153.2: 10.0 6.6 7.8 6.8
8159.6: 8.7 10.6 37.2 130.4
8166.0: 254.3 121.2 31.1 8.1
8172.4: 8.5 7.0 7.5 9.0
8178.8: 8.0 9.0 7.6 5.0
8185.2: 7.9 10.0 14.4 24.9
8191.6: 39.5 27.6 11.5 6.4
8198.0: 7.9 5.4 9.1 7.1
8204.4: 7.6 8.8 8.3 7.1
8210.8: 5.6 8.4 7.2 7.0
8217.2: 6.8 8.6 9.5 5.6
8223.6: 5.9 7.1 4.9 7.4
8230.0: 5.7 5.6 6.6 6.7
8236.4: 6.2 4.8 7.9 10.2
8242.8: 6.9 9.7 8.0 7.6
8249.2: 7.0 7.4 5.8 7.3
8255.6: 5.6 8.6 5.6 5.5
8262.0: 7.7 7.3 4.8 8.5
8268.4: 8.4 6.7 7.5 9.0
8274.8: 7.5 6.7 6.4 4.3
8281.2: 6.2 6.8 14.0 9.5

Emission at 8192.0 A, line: [N II] 6583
